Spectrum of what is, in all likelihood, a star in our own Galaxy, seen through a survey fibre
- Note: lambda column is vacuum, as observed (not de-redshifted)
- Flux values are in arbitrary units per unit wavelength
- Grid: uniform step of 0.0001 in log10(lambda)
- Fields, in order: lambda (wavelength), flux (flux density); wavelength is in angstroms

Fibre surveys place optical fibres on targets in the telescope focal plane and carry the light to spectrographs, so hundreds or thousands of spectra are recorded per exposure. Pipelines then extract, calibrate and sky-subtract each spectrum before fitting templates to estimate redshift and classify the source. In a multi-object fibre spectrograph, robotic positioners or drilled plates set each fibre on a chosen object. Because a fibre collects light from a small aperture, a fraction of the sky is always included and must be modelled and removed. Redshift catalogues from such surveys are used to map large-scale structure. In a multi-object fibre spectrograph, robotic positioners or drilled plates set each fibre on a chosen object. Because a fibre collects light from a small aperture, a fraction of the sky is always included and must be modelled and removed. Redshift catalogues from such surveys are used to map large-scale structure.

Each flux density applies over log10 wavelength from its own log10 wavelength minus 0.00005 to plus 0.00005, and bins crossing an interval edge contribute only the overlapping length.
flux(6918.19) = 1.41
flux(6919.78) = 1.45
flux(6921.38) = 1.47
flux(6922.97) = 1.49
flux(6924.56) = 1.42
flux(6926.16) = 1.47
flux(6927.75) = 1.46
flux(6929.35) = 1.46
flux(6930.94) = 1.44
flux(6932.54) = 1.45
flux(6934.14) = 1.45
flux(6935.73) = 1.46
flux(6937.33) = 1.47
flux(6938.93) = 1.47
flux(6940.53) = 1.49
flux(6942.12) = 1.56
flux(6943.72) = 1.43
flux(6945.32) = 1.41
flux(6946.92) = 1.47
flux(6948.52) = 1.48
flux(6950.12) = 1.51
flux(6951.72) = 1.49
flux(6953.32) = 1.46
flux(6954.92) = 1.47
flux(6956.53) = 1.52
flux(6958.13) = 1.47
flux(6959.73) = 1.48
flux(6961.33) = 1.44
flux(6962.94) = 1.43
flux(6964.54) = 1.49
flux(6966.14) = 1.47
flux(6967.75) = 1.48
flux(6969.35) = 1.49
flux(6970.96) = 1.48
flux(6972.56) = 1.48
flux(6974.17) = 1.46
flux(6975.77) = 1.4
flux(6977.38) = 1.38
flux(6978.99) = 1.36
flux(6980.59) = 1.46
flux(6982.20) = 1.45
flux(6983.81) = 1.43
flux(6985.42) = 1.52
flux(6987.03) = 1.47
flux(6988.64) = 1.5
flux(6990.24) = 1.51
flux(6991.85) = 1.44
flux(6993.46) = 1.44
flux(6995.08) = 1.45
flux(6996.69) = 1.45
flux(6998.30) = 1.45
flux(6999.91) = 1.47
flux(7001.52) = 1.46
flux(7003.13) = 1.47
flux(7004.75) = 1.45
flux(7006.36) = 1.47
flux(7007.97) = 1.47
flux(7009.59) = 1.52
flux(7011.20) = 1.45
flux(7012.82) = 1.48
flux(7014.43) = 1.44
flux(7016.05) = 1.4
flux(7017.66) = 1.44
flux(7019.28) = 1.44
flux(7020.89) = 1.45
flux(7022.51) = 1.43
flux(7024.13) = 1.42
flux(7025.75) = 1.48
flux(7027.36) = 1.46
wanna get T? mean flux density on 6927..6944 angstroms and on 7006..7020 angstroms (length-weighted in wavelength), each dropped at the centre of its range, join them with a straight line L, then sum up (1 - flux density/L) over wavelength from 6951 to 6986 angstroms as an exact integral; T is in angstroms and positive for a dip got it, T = 0.1 angstroms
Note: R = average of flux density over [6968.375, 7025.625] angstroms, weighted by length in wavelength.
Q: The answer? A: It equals 1.45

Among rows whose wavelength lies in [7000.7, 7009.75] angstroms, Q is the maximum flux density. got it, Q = 1.52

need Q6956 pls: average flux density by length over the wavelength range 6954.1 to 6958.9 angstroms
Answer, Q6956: 1.49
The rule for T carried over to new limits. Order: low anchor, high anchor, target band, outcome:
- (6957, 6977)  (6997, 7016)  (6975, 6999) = 0.26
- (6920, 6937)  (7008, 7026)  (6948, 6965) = -0.25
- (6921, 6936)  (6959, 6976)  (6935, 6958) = -0.26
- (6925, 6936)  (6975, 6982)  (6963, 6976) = -0.52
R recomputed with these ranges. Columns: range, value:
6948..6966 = 1.48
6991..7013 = 1.46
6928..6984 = 1.46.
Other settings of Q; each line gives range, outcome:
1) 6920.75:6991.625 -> 1.56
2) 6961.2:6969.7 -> 1.49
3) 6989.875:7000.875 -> 1.51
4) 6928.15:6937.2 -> 1.46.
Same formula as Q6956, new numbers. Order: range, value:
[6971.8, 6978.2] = 1.43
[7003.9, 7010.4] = 1.48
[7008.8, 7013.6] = 1.48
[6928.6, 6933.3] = 1.45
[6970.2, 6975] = 1.47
